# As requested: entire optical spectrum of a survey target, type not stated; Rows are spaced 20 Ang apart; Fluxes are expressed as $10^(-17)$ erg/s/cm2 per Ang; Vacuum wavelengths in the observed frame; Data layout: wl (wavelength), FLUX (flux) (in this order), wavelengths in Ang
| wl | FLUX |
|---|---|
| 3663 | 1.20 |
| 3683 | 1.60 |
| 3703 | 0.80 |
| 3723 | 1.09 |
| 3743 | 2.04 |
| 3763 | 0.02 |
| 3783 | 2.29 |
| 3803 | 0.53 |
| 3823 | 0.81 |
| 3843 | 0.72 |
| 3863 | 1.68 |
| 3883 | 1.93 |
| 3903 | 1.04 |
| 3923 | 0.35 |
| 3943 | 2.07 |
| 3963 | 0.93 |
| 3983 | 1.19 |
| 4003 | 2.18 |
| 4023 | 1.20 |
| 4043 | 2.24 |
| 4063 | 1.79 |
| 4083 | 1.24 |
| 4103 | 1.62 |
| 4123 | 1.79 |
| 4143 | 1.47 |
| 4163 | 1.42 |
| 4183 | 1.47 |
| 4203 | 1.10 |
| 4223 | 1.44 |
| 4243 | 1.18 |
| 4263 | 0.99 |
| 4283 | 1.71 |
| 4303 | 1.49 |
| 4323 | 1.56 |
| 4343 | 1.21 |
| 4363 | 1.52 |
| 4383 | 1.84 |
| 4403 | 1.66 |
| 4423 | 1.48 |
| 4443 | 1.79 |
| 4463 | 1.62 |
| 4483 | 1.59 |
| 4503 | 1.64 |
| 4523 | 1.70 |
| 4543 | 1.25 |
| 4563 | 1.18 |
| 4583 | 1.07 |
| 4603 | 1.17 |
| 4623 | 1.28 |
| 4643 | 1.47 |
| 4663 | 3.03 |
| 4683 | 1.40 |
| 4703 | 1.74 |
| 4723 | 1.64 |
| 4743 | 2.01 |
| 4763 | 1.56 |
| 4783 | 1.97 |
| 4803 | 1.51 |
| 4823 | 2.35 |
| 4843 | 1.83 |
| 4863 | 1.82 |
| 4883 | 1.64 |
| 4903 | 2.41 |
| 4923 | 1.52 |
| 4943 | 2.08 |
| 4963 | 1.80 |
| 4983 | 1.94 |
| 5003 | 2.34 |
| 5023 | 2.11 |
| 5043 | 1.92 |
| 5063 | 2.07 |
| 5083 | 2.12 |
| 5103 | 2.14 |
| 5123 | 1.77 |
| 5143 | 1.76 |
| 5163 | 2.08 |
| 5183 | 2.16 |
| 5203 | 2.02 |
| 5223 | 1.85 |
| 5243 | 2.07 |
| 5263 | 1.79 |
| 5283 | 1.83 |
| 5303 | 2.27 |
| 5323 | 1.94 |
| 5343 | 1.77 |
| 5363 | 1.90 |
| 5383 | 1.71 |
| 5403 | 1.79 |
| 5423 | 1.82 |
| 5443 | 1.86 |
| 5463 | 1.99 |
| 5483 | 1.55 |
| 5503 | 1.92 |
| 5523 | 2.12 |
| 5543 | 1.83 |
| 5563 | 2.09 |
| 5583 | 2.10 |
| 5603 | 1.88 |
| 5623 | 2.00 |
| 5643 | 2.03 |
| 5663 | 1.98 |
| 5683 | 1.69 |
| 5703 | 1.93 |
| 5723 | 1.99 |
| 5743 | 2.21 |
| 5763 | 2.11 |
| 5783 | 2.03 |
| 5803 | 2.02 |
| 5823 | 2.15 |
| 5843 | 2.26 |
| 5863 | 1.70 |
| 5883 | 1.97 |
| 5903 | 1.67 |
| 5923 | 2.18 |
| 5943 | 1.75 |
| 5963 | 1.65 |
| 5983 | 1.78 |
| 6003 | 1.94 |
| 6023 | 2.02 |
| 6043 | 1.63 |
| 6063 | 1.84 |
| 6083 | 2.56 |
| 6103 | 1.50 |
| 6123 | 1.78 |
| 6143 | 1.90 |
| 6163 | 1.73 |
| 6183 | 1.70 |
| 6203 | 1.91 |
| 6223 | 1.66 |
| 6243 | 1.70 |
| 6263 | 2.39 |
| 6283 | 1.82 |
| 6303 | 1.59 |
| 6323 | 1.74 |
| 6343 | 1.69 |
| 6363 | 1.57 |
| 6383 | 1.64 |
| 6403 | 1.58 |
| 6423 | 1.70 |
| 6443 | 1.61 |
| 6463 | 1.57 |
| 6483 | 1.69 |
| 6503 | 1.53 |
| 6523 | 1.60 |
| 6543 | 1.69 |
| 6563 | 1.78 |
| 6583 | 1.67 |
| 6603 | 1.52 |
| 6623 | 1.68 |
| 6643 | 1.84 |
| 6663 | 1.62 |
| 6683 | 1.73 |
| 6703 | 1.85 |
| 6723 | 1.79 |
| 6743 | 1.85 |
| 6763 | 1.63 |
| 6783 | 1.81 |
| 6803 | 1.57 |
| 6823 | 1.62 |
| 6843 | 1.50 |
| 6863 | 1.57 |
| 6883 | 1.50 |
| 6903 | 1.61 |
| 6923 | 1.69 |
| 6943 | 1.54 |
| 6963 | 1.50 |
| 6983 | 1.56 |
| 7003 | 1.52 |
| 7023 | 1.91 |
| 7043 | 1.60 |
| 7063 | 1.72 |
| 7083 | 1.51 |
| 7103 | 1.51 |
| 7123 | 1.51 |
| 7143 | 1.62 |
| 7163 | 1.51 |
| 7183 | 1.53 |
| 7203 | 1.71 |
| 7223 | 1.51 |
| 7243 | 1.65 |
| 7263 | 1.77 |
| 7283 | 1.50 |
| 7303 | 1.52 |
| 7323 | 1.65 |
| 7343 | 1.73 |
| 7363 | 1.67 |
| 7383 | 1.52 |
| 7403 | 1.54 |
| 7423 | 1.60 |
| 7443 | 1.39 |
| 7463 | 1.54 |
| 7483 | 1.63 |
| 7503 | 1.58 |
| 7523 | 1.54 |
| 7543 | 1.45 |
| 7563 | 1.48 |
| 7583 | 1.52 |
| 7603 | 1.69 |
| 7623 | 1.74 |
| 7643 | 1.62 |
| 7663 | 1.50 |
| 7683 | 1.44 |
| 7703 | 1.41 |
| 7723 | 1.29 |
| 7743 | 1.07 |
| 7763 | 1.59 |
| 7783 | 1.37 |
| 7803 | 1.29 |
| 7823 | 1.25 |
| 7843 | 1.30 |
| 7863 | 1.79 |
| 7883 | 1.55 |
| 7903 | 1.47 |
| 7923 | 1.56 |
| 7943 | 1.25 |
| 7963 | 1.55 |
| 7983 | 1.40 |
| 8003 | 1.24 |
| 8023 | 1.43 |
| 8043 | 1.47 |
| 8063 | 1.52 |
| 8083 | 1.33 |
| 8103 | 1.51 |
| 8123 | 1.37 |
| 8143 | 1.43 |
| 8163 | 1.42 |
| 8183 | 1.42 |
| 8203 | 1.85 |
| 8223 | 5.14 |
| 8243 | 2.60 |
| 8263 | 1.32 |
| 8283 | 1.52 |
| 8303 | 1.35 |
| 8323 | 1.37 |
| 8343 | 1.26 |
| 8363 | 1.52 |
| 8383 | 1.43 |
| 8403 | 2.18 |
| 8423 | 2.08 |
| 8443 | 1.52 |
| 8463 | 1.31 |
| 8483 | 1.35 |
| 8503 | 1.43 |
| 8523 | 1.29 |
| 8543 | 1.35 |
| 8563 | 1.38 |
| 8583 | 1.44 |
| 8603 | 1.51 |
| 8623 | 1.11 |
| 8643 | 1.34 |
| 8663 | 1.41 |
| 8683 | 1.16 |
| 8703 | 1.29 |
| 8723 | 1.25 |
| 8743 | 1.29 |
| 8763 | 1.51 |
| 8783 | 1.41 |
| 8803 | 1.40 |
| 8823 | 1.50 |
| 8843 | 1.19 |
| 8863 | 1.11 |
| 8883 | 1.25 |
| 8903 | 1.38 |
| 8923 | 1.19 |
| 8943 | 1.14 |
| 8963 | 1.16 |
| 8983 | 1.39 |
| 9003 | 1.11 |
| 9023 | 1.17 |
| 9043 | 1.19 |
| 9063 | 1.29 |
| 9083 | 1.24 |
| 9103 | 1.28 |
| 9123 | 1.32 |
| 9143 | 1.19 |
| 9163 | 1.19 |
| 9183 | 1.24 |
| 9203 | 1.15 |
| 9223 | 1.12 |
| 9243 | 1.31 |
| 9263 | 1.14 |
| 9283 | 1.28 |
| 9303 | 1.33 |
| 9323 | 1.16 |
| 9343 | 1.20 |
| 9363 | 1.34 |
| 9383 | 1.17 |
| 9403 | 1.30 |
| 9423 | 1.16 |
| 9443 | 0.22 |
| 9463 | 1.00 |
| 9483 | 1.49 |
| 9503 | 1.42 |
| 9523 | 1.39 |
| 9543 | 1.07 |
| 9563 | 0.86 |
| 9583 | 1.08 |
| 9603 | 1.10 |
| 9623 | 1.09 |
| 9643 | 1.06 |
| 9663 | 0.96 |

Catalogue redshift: 0.25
